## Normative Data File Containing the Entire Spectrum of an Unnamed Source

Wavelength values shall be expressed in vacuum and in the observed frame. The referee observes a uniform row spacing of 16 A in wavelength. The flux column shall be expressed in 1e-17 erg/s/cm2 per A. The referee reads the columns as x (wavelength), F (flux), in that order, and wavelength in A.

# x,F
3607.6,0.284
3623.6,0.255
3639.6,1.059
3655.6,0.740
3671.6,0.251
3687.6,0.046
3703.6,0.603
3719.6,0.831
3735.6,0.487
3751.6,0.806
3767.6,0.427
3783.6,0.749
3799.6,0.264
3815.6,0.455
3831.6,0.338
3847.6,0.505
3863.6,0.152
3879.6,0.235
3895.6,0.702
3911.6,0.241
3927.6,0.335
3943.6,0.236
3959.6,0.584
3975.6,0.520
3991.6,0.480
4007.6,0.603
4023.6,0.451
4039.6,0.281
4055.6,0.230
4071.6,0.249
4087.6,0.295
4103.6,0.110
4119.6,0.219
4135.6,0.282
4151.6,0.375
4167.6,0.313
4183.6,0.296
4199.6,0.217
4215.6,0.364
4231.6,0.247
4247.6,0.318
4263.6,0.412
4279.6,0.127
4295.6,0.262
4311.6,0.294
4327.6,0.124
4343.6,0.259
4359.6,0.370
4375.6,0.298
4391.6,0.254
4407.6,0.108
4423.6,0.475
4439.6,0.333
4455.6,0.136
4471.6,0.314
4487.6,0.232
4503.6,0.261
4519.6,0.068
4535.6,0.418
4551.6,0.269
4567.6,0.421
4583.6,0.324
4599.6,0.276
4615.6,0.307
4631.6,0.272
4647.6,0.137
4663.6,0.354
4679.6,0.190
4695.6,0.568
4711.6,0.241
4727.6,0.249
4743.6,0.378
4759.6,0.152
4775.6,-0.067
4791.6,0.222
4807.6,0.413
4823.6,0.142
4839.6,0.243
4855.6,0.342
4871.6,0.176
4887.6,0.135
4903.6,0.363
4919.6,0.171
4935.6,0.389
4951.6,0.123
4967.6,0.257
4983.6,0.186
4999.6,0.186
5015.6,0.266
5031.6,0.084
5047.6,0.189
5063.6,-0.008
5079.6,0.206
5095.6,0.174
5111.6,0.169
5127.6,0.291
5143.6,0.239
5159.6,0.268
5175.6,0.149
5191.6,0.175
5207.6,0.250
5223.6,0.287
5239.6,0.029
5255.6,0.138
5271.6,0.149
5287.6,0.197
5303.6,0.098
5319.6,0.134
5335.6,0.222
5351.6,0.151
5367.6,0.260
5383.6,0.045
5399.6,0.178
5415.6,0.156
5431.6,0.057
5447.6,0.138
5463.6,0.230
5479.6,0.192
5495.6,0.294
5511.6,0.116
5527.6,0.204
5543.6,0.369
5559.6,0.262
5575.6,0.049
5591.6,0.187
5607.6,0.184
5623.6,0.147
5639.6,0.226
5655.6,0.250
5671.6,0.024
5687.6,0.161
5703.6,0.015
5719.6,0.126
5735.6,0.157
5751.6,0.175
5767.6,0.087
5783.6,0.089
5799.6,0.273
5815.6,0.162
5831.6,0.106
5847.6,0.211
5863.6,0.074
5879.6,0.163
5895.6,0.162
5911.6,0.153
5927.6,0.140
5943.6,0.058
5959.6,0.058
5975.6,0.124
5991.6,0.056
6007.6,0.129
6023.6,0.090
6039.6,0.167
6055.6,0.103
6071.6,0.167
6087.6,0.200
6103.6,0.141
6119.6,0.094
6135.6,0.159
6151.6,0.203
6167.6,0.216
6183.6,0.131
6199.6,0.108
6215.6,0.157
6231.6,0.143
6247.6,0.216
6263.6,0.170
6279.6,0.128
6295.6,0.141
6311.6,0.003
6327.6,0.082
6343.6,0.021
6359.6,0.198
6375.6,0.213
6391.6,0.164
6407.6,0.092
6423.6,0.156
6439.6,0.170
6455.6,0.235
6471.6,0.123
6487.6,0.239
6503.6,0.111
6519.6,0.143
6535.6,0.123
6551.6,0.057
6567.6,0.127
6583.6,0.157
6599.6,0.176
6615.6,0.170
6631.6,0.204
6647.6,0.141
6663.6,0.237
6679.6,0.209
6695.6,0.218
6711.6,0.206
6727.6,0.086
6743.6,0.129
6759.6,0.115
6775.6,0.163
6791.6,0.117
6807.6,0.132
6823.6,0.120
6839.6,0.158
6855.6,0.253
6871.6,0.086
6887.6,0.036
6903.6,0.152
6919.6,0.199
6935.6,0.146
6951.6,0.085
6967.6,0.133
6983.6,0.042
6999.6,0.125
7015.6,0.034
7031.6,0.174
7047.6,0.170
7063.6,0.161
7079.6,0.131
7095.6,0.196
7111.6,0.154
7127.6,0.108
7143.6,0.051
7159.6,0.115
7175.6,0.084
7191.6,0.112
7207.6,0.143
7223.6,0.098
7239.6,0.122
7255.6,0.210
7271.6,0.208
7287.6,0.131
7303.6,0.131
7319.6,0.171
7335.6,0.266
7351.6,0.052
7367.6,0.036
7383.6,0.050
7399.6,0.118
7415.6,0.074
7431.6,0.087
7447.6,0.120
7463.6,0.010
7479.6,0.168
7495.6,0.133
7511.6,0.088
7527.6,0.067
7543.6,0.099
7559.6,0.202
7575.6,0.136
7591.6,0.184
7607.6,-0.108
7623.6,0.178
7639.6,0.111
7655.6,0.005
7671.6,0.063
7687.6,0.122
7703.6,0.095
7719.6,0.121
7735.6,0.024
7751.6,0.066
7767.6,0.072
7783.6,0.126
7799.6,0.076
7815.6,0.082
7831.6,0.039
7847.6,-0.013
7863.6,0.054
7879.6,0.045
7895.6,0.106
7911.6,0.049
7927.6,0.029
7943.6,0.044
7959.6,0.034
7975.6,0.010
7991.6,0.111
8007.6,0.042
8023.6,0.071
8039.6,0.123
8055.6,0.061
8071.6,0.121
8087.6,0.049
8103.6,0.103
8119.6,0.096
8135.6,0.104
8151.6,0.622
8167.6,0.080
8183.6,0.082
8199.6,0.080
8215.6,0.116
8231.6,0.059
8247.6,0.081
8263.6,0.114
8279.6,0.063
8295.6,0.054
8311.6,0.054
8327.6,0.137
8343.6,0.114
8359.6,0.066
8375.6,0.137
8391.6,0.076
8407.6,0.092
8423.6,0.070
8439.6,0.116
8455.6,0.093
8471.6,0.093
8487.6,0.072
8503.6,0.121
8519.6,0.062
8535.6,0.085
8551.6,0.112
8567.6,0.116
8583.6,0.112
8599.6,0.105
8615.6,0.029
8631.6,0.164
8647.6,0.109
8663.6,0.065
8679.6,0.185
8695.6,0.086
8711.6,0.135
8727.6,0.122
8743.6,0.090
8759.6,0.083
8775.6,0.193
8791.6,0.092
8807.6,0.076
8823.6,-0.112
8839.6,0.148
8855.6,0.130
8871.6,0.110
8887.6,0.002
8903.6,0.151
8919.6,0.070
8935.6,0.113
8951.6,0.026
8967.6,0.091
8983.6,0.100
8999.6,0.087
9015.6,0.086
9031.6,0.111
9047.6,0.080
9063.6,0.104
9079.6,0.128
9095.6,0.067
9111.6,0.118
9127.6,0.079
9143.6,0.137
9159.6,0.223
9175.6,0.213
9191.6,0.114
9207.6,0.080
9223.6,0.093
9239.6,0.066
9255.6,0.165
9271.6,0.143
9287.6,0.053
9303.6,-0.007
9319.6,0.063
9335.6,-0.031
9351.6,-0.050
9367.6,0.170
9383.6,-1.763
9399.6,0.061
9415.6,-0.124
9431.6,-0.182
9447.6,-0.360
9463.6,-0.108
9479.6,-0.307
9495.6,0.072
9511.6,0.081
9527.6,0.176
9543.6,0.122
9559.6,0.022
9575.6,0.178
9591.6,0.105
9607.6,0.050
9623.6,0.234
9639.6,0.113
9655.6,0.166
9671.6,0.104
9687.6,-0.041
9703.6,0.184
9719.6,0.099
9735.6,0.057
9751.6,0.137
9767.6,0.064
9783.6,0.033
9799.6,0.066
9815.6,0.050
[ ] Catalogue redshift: 1.19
